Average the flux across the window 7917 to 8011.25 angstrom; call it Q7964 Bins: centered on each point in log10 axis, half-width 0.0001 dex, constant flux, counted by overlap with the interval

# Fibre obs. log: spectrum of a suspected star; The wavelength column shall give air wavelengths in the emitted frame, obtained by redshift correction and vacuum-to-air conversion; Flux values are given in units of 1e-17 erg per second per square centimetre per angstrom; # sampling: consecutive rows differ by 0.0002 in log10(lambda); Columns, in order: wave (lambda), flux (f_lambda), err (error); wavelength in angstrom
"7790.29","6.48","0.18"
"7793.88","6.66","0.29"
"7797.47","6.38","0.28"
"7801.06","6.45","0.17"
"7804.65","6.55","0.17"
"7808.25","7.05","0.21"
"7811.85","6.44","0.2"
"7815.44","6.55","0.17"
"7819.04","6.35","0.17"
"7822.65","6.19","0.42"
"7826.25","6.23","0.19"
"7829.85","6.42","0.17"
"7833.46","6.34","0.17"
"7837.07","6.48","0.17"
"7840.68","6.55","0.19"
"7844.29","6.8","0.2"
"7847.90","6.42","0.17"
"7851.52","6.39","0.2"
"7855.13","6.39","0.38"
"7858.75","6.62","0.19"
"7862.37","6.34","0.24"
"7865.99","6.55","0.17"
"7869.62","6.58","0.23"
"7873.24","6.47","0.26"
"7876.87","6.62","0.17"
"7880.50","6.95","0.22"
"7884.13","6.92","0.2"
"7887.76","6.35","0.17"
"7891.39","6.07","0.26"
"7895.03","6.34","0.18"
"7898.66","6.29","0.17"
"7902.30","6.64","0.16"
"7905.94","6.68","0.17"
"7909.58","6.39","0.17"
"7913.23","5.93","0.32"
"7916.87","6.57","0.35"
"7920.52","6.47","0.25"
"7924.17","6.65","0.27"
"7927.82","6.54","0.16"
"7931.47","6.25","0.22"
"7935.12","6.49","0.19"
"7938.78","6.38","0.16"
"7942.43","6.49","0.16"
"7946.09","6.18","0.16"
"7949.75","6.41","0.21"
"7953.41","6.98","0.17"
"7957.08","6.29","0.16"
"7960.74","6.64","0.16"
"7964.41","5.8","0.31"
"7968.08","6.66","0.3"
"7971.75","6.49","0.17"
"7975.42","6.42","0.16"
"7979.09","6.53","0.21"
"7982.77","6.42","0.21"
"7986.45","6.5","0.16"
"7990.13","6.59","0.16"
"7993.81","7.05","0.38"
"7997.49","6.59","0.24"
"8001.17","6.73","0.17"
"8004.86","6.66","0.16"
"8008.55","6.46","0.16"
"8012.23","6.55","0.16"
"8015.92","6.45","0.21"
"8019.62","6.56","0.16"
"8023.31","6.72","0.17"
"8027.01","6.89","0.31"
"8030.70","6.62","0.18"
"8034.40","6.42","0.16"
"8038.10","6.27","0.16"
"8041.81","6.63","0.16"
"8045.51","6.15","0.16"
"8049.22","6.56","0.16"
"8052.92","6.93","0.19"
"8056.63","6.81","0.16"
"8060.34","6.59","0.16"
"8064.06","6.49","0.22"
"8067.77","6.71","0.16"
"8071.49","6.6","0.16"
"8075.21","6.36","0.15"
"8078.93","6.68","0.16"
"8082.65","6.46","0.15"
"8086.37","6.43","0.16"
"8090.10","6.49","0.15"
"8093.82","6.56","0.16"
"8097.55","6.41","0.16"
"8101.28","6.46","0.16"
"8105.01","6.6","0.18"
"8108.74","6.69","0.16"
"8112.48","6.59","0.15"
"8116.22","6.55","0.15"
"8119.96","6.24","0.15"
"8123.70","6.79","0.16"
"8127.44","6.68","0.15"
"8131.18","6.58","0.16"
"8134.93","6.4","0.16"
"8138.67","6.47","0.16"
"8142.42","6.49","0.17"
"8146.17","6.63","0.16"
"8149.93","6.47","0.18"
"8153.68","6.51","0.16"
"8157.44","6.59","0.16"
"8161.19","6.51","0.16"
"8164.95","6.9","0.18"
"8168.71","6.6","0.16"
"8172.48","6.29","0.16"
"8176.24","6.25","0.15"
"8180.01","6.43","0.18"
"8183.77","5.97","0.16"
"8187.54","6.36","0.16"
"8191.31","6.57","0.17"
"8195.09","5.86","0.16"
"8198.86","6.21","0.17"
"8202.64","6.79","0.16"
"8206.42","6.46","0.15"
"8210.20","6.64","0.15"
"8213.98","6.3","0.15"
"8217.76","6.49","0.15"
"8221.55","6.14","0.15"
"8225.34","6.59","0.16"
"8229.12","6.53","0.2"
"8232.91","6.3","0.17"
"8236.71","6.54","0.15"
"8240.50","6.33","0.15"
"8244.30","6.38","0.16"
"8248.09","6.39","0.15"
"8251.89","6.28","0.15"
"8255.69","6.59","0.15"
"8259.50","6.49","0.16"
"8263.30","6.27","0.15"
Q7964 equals 6.51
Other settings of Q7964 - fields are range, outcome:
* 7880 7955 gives 6.47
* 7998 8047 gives 6.55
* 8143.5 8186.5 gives 6.47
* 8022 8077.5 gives 6.58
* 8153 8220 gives 6.43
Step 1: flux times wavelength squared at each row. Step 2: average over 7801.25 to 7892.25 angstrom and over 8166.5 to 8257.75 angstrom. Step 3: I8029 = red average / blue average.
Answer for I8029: 1.08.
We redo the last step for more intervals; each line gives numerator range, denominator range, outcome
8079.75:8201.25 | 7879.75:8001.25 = 1.05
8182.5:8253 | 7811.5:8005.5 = 1.06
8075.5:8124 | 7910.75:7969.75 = 1.06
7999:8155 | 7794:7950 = 1.07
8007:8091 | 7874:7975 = 1.05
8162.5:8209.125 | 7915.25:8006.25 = 1.04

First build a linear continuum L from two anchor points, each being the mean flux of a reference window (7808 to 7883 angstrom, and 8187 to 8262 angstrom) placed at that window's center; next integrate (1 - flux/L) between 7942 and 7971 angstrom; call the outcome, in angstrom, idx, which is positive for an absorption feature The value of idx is 0.2 angstrom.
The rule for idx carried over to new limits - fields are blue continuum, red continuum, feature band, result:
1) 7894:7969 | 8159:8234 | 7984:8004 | -0.8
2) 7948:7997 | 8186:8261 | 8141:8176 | -0.5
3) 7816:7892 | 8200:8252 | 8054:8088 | -0.6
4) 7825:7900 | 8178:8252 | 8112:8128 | -0.4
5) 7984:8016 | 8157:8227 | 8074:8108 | 0.1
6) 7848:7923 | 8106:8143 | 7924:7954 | 0.2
